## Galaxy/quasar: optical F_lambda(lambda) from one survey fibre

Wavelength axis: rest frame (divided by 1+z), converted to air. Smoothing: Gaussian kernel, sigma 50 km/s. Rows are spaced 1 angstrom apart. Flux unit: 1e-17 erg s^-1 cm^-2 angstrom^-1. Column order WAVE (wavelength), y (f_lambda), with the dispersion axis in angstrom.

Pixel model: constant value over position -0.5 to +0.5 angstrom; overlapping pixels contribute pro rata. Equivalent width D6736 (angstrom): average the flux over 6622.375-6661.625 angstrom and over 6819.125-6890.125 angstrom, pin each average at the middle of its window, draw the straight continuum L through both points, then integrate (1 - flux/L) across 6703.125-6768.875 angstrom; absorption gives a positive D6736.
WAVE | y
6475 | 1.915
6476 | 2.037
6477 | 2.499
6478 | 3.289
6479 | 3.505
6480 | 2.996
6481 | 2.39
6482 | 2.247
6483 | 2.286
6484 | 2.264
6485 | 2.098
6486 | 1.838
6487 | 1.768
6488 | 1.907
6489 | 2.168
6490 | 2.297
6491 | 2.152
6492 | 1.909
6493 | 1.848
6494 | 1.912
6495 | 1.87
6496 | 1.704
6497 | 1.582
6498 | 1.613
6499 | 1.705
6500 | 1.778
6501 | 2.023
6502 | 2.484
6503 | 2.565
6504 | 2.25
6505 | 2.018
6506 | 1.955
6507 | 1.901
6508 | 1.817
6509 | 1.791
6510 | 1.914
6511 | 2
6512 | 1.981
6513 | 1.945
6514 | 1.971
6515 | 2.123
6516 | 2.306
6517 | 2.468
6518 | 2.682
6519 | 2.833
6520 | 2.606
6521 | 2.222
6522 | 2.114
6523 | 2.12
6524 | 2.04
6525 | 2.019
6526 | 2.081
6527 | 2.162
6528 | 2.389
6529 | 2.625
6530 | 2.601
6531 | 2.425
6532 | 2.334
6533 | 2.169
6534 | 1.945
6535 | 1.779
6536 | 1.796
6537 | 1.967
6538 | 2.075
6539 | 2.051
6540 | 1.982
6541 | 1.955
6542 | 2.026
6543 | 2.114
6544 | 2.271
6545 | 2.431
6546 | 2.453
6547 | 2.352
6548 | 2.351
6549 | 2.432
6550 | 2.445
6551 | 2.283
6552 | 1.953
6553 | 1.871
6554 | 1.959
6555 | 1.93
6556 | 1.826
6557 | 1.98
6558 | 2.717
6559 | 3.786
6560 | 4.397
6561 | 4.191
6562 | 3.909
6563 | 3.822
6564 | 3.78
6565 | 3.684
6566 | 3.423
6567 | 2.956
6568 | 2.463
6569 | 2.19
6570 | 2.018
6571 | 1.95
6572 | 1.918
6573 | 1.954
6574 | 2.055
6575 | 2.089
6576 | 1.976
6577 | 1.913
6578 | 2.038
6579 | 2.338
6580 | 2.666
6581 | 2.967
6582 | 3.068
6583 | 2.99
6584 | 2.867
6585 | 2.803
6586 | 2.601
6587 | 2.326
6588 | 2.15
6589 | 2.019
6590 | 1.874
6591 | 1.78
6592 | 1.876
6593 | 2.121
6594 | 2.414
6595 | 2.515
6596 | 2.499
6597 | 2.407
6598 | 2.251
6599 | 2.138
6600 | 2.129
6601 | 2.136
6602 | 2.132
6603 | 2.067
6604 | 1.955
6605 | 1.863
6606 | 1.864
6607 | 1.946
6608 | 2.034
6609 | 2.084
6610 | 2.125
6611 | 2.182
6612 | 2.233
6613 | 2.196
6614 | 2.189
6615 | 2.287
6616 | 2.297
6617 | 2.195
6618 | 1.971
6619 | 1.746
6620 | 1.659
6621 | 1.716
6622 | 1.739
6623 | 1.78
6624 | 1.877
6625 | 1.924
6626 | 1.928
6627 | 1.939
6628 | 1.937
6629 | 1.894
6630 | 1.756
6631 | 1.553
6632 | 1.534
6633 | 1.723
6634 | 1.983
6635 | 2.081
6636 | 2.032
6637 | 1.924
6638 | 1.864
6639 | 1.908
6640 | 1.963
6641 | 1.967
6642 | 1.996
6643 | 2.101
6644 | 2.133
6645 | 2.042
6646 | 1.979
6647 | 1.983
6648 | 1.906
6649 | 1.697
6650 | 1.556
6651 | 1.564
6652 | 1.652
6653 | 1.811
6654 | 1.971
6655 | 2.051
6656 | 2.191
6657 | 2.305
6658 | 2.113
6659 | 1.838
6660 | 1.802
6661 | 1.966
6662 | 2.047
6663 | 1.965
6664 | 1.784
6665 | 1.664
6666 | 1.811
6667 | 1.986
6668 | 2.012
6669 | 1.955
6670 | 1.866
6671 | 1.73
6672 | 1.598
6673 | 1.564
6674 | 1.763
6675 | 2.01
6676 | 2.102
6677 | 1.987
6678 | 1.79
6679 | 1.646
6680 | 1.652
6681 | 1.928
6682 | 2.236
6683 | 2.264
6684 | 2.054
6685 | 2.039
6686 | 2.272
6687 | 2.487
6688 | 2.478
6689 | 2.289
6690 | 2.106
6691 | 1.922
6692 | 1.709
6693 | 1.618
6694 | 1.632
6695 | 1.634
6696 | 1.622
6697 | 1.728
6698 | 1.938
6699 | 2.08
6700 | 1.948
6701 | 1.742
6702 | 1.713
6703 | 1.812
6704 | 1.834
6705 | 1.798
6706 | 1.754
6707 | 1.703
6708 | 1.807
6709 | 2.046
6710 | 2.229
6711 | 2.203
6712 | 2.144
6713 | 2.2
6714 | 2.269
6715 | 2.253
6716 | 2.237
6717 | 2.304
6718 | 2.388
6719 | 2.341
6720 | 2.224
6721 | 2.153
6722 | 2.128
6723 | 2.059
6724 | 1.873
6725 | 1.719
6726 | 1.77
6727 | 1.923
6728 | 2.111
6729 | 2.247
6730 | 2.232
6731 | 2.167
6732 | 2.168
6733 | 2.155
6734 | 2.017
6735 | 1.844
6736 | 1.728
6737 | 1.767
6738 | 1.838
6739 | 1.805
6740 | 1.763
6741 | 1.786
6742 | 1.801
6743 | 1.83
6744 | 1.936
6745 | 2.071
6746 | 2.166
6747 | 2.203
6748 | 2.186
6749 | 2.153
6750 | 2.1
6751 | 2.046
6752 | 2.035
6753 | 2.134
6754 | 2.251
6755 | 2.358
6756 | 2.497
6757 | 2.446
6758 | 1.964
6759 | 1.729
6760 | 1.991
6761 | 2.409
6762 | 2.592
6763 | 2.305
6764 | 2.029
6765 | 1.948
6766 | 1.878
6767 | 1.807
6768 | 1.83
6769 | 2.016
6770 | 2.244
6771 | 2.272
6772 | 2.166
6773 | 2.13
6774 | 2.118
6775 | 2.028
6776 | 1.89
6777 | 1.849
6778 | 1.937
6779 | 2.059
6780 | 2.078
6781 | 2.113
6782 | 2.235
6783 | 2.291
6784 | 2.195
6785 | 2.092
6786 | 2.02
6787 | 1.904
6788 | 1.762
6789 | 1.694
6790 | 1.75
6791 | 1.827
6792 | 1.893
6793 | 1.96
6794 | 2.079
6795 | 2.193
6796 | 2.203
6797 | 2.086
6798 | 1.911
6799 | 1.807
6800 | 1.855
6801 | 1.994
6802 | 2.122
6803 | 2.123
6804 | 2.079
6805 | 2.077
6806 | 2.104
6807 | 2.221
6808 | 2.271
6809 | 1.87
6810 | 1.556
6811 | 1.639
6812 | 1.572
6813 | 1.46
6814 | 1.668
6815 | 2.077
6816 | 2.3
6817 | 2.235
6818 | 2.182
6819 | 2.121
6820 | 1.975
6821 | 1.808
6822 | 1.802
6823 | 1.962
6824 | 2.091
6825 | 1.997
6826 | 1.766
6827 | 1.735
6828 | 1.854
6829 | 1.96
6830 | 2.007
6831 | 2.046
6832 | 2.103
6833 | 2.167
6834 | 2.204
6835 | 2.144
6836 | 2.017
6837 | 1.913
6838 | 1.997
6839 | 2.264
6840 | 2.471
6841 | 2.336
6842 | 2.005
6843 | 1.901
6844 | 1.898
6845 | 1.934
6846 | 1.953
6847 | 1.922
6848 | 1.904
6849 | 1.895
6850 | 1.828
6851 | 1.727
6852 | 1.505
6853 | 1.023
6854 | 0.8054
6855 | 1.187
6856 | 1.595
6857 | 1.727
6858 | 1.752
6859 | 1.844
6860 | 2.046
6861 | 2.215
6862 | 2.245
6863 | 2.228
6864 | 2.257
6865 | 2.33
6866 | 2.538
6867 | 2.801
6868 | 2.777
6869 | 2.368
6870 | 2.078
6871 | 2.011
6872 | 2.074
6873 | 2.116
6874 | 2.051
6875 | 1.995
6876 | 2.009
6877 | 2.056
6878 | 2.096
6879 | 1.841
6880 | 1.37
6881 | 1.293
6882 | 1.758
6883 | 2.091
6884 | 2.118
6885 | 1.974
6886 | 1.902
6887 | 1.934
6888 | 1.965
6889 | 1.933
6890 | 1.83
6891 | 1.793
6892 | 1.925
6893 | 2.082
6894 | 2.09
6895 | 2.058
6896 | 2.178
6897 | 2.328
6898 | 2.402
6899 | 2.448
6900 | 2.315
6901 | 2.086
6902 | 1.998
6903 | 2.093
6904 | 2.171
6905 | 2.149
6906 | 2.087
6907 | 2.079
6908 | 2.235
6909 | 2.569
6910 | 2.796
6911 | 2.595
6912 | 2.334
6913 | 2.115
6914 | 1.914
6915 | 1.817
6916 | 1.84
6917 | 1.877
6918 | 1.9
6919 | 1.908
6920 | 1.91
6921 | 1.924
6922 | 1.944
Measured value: -4.3 angstrom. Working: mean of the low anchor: 1.9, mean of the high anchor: 1.96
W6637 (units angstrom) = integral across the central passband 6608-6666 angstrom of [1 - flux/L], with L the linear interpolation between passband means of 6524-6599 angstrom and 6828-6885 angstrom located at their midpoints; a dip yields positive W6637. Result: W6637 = 9.2 angstrom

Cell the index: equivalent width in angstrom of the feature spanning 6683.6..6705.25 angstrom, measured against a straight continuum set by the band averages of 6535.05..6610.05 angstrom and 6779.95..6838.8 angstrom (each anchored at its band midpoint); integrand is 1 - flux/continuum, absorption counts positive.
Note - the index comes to 2.5 angstrom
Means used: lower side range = 2.38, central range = 1.93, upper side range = 1.99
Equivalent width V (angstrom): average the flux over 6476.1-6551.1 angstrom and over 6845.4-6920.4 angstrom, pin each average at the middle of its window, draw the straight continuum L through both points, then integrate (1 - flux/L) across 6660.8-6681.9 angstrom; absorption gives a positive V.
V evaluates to 2.5 angstrom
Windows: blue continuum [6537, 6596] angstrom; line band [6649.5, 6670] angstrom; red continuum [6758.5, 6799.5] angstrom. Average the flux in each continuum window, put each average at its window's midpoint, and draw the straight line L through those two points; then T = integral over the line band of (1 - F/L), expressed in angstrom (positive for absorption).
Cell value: 3.4 angstrom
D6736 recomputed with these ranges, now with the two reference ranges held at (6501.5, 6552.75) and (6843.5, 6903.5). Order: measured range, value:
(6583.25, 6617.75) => -0.9 angstrom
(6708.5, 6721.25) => -1.0 angstrom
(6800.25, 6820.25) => 0.3 angstrom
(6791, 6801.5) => 0.2 angstrom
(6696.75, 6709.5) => 1.5 angstrom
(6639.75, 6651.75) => 1.2 angstrom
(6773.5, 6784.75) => -0.2 angstrom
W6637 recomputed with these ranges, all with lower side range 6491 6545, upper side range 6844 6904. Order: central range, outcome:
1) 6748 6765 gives -1.4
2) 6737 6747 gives 0.6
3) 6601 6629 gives 0.9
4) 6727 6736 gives -0.3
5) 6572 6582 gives -0.8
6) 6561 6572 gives -5.0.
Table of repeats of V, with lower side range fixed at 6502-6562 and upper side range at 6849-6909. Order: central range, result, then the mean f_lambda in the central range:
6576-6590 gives -1.5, 2.48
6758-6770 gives 0.2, 2.05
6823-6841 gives -0.1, 2.05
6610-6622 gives 0.9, 2.05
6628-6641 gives 2.0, 1.86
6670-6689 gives 1.6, 1.98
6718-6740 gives 1.1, 2.02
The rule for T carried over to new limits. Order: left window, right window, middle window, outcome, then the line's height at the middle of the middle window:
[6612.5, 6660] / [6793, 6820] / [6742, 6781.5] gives -2.4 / 1.97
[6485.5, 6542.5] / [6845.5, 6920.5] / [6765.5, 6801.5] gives 0.5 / 2.03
